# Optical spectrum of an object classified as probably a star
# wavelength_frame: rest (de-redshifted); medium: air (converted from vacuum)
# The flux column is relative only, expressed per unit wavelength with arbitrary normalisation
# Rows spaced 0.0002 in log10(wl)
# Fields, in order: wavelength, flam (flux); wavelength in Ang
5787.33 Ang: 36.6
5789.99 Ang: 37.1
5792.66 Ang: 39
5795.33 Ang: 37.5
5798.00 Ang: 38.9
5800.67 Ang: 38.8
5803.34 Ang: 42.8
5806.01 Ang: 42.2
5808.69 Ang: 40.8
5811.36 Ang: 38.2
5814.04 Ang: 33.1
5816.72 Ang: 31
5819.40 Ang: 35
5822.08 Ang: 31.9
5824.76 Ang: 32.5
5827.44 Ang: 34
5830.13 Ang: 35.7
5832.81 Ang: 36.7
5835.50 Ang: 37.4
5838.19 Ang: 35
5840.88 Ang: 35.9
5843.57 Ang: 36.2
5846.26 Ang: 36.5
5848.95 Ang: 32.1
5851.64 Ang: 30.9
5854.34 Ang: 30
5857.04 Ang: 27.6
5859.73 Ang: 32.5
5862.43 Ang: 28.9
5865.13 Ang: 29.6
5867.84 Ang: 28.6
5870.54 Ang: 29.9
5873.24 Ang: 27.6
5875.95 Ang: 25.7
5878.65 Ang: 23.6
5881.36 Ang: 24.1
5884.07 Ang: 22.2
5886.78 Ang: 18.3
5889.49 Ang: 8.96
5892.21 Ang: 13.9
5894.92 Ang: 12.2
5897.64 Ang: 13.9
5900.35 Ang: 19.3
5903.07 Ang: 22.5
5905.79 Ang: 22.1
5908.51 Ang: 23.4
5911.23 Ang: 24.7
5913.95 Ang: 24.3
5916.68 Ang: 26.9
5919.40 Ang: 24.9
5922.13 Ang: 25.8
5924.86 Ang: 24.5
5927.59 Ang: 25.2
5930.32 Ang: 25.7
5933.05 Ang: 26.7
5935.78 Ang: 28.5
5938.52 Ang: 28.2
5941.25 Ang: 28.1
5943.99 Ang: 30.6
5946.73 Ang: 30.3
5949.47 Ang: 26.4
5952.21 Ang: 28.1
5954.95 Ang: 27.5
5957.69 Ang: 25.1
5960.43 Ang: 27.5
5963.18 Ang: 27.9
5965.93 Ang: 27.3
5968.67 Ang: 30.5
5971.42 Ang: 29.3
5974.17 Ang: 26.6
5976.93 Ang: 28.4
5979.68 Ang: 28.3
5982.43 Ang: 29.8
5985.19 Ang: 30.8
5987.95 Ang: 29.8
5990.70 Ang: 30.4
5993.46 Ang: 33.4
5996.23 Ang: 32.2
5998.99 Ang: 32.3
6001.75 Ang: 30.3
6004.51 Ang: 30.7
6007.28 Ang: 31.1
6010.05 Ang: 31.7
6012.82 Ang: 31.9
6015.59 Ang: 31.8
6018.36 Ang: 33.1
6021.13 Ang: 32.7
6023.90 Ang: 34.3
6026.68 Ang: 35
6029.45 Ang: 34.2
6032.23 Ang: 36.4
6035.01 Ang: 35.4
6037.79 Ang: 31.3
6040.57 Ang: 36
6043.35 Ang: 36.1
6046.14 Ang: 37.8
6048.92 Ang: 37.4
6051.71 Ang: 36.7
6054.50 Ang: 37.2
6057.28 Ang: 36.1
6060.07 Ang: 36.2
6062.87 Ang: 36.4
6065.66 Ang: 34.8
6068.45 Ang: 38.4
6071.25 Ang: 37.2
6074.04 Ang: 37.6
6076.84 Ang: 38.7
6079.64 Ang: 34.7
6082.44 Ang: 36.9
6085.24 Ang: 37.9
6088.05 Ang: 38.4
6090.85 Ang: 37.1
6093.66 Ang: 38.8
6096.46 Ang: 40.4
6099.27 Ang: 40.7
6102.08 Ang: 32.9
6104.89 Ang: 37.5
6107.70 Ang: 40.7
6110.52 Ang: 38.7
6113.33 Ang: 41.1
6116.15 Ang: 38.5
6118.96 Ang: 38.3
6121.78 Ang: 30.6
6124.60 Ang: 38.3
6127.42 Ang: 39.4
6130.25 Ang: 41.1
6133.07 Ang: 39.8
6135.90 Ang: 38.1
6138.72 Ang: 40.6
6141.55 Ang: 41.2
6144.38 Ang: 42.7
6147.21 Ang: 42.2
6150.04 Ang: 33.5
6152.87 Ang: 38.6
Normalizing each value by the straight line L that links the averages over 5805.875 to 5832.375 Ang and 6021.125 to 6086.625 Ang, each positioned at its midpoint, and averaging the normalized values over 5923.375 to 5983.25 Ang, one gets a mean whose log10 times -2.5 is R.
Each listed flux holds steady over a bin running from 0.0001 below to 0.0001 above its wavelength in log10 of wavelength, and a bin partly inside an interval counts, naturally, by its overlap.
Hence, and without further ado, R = 0.275 mag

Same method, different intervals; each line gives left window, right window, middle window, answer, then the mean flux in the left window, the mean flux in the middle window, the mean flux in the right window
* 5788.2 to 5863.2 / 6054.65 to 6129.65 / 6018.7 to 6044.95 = 0.08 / 35.3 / 34.6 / 37.6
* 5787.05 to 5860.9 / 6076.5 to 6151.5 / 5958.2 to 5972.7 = 0.29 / 35.6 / 28.3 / 38.5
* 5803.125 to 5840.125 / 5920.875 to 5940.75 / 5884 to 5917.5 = 0.44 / 36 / 19.2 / 26.5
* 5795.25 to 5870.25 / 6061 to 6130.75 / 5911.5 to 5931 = 0.37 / 34.5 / 25.3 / 37.7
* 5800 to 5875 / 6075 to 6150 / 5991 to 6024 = 0.15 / 33.9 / 32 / 38.6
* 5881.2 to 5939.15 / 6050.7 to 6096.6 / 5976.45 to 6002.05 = -0.05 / 22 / 30.7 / 37.2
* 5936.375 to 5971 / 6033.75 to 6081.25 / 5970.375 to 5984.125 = 0.06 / 28.2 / 28.5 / 36.4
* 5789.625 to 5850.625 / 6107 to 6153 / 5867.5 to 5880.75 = 0.35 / 36.4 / 26.8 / 39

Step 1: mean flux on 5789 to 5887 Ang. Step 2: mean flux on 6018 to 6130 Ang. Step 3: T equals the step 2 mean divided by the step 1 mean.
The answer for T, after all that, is 1.11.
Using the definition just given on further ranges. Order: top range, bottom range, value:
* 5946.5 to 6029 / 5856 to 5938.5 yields 1.27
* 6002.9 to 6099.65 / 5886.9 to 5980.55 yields 1.44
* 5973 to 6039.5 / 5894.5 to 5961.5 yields 1.27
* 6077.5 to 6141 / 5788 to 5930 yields 1.30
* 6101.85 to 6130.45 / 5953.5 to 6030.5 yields 1.25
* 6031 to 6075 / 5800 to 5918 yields 1.25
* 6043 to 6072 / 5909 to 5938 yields 1.43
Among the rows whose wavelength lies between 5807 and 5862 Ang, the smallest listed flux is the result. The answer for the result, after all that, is 27.6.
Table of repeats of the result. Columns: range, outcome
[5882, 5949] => 8.96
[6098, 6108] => 32.9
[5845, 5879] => 23.6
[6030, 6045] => 31.3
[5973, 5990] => 26.6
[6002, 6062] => 30.7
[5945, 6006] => 25.1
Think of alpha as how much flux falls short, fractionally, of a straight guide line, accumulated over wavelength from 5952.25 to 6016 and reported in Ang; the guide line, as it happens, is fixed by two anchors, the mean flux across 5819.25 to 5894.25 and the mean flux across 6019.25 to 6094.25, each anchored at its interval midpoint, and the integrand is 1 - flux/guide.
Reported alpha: 7.49 Ang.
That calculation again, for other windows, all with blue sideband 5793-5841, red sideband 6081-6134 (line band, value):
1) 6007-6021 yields 2.1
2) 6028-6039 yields 1.0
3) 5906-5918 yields 4.1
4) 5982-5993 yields 2.1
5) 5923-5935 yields 3.7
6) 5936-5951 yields 3.5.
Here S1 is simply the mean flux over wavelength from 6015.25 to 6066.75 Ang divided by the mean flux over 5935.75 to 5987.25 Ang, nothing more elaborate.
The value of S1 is 1.24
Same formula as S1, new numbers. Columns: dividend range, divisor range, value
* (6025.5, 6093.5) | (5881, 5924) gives 1.78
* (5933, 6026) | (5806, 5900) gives 1.02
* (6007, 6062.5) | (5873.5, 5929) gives 1.62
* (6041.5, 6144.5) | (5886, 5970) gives 1.56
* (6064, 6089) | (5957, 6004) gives 1.26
